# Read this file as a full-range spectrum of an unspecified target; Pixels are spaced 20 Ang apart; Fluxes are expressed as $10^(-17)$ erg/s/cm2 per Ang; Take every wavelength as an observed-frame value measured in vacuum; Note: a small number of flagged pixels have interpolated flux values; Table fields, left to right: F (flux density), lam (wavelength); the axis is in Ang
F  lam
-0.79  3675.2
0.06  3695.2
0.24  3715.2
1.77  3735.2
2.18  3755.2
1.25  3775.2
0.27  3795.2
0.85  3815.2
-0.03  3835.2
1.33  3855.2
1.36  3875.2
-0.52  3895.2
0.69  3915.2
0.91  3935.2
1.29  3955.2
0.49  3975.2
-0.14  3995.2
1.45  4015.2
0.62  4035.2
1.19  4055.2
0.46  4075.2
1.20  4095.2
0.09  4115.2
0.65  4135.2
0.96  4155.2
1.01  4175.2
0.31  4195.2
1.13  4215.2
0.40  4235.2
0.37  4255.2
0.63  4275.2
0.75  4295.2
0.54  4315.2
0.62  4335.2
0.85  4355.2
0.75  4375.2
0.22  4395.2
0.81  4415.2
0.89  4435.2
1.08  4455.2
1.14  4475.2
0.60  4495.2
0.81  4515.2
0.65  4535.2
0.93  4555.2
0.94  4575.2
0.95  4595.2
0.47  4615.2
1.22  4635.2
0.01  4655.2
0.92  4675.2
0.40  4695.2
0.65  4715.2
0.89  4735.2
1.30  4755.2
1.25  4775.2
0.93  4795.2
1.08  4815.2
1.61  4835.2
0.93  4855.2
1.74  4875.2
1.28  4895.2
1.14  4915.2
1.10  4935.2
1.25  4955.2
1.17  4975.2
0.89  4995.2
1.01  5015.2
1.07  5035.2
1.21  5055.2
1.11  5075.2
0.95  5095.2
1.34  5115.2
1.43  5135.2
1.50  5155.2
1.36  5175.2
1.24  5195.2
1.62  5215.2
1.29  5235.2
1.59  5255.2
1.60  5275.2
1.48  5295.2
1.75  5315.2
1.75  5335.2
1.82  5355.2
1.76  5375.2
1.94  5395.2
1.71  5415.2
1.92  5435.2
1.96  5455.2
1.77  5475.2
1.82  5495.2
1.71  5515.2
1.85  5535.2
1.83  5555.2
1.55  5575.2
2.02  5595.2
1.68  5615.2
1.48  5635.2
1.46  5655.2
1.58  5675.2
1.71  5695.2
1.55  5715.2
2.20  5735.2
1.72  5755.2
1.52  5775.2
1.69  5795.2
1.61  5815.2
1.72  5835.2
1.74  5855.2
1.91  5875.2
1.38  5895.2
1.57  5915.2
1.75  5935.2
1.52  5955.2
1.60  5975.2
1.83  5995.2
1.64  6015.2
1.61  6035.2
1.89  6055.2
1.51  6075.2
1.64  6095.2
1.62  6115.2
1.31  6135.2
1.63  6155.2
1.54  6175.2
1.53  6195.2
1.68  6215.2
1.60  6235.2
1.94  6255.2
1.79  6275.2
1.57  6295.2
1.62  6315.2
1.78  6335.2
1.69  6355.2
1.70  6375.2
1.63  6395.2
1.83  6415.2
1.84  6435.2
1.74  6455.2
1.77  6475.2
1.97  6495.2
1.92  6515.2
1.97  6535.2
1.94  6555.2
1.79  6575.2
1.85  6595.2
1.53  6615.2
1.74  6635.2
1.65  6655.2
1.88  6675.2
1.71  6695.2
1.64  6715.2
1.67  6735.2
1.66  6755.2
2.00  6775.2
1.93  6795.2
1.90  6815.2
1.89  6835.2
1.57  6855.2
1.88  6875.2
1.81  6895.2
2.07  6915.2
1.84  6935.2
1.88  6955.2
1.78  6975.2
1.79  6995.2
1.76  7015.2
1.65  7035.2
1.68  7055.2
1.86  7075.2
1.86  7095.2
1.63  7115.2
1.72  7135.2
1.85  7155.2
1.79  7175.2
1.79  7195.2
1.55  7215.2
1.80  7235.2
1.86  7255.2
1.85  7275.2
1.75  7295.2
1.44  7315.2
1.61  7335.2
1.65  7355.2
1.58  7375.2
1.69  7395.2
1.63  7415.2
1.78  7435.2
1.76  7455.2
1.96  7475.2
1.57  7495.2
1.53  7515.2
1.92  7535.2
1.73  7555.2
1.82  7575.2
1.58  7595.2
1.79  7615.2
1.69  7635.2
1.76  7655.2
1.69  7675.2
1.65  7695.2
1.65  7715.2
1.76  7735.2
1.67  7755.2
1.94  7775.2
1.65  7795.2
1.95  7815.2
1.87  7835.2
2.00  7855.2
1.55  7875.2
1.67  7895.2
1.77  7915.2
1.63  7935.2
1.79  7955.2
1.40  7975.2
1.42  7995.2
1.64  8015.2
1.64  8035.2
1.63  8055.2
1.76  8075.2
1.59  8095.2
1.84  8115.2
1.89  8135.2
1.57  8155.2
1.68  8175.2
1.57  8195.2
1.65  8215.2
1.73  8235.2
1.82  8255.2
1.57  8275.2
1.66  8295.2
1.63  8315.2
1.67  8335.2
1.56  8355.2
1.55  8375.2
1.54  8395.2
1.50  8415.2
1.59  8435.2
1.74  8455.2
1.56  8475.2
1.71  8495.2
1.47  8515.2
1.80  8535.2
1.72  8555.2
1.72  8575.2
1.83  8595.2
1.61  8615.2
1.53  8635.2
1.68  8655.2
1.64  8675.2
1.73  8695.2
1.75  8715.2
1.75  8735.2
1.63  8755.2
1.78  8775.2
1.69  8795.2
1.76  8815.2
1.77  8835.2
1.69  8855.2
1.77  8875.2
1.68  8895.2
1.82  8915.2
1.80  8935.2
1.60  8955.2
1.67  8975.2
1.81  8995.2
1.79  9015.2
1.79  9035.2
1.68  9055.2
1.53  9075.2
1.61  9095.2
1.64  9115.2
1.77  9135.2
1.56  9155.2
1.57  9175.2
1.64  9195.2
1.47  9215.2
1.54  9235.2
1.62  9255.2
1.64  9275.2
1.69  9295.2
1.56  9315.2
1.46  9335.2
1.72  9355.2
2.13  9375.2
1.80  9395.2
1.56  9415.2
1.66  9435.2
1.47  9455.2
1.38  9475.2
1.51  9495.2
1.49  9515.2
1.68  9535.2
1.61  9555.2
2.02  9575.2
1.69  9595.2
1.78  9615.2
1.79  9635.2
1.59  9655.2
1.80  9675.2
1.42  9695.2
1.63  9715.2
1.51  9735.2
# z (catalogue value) 0.183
